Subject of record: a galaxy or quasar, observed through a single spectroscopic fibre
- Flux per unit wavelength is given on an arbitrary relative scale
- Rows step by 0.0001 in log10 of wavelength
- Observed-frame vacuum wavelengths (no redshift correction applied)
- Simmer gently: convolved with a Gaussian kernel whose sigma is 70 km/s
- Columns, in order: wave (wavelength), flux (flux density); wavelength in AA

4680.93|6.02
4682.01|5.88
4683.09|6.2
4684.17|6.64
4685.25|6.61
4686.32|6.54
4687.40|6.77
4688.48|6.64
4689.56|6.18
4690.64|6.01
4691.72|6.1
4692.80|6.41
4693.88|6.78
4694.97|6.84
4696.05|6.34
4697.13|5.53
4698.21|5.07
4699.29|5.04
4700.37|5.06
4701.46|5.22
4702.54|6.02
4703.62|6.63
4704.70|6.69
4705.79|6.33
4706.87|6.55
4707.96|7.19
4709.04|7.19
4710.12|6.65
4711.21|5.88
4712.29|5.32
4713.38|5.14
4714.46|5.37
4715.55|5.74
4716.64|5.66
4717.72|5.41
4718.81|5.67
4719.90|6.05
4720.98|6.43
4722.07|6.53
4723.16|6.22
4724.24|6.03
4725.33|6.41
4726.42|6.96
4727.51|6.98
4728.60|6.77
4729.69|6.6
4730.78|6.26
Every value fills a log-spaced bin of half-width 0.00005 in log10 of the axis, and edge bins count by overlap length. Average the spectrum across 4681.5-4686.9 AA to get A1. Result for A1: 6.38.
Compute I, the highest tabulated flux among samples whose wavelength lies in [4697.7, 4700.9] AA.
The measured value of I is 5.07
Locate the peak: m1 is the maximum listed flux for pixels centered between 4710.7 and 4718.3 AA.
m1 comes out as 5.88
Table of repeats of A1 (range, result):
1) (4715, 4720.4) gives 5.69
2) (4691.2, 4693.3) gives 6.25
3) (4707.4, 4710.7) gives 6.99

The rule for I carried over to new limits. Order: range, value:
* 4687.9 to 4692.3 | 6.64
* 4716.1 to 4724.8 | 6.53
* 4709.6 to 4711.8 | 6.65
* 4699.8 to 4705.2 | 6.69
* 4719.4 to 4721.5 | 6.43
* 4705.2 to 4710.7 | 7.19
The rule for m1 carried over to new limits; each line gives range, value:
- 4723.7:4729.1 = 6.98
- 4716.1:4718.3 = 5.66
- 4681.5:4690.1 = 6.77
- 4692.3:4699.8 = 6.84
